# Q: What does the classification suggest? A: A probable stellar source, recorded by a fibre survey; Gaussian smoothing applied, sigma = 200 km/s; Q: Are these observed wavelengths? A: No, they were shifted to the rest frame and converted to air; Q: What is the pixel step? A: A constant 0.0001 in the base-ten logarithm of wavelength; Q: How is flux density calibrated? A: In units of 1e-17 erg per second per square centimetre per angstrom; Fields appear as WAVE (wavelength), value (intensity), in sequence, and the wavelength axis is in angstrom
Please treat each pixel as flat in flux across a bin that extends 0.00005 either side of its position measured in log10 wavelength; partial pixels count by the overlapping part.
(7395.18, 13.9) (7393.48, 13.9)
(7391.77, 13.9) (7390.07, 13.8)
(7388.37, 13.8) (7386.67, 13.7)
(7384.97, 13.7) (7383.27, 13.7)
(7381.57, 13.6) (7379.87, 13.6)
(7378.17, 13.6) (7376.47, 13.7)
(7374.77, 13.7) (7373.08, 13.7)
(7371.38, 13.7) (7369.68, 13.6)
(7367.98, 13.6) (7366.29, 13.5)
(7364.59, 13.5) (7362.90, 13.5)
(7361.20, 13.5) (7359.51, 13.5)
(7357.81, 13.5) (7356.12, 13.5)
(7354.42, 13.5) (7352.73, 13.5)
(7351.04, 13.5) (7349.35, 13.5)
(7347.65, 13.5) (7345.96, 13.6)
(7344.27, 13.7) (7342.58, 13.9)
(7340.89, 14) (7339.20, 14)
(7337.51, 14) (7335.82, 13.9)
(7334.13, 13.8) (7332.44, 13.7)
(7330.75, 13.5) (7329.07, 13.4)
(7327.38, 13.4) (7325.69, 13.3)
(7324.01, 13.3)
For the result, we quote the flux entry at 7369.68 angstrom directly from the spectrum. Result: 13.6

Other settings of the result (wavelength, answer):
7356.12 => 13.5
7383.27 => 13.7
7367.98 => 13.6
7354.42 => 13.5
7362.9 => 13.5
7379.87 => 13.6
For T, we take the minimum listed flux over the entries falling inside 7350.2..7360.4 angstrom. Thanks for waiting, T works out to 13.5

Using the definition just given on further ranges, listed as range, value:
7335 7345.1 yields 13.7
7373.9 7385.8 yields 13.6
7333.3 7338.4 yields 13.8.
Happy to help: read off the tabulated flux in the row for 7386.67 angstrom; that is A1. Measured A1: 13.7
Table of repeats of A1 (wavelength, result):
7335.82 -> 13.9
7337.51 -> 14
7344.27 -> 13.7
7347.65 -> 13.5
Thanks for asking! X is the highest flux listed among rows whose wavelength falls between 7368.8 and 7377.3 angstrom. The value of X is 13.7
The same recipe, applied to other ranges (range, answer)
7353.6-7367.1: 13.5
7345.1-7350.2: 13.6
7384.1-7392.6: 13.9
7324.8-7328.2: 13.4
